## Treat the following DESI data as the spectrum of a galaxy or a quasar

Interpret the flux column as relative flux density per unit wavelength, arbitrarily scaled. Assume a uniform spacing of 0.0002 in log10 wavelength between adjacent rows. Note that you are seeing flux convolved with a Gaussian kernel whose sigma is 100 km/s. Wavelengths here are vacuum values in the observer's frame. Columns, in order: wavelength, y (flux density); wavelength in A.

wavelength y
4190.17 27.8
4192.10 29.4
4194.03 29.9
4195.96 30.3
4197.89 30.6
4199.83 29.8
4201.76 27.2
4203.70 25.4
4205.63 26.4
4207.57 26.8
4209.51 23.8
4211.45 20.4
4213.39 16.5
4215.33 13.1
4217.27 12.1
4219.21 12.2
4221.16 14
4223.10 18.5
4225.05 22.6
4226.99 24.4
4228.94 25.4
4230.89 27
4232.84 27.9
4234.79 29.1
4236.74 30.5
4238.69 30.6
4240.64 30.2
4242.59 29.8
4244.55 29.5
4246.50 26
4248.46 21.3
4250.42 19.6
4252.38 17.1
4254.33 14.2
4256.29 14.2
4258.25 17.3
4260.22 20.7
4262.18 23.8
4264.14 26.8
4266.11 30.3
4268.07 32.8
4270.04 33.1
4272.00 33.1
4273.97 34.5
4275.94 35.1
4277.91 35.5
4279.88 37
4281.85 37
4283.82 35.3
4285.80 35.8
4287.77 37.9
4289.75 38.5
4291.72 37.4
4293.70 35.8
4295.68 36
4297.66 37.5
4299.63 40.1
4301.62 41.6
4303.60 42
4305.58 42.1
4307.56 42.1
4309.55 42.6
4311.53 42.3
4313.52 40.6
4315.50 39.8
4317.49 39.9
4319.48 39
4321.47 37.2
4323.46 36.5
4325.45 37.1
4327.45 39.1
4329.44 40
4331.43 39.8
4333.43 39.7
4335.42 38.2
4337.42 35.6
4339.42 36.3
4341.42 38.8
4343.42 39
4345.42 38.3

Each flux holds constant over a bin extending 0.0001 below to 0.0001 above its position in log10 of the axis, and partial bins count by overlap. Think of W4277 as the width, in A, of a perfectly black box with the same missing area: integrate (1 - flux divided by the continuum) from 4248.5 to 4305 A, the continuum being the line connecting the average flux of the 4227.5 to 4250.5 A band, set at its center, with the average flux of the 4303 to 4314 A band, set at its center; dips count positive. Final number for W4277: 7.1 A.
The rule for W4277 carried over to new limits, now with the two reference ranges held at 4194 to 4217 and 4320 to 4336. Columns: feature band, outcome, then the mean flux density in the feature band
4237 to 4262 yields 5.5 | 22.8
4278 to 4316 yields -4.3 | 38.9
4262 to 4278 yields 0.0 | 31.9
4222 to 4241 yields 0.7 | 26.4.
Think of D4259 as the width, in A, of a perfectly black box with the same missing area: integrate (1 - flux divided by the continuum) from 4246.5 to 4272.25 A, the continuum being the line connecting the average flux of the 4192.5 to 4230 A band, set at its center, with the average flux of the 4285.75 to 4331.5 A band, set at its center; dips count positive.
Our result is 6.5 A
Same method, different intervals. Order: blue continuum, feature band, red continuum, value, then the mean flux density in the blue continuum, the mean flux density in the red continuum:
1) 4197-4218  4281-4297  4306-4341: -1.09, 23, 39.2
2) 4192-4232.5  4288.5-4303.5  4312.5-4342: -1.76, 23.1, 38.5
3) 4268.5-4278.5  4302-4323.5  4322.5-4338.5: -2.12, 34.1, 38.2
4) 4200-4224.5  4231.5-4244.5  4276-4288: -1.78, 20.1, 36.2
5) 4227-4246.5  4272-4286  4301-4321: 0.05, 28.5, 41.1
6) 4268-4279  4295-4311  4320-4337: -1.85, 34.1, 38.4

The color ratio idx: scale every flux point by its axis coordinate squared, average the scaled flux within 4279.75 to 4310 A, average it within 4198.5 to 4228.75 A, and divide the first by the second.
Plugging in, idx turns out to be 1.90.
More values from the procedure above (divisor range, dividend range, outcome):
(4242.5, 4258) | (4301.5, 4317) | 2.06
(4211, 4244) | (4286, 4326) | 1.79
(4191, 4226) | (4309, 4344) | 1.81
